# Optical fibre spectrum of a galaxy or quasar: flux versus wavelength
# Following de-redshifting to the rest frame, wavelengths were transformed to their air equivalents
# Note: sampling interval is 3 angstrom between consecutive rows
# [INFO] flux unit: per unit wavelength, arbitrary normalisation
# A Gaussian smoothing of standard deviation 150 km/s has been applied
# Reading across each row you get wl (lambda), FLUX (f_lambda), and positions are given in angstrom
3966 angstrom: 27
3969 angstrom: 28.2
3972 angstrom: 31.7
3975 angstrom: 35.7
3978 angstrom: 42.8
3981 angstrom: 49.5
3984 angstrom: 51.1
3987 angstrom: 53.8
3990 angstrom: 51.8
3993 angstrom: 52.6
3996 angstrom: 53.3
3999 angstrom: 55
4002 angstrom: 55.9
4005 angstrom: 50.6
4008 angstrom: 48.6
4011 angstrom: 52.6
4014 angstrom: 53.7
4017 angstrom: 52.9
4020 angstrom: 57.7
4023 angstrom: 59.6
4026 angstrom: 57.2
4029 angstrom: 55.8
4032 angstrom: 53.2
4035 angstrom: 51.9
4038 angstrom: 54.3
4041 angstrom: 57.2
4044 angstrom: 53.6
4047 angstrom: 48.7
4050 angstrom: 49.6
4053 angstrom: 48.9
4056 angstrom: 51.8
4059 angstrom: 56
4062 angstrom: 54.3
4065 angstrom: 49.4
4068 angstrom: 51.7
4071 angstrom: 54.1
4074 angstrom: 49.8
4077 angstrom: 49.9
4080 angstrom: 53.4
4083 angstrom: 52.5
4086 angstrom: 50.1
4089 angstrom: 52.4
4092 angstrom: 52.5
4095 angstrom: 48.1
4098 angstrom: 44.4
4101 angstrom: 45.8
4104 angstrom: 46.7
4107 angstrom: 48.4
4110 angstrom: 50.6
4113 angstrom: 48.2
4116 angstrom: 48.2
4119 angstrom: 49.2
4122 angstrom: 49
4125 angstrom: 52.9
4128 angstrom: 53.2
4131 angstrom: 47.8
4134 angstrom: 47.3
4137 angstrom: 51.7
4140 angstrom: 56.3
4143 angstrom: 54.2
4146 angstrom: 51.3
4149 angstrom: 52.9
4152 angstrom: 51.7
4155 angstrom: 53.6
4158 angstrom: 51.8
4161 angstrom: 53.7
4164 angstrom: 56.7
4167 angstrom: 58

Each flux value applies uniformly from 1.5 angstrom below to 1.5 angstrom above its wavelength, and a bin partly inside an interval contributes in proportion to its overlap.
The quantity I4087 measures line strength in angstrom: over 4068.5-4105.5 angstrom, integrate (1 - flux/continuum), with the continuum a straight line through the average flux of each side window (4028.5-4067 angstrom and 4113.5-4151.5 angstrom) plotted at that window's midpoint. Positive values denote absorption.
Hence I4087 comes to 1.3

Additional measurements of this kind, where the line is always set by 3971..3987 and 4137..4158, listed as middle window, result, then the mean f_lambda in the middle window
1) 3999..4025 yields -4.9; 54.1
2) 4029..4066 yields -4.0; 52.6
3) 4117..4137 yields 0.8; 50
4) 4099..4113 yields 0.8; 47.8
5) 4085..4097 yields -0.2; 50.5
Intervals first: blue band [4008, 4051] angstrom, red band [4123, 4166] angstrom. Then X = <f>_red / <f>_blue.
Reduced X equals 0.97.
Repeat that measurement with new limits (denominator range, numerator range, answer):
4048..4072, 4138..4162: 1.02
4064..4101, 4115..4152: 1.01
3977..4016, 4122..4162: 1.01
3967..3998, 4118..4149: 1.14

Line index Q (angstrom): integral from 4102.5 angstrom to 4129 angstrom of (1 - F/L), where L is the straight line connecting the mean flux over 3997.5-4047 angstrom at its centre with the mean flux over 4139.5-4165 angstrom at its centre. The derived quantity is 2.02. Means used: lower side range 54.2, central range 49.5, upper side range 53.4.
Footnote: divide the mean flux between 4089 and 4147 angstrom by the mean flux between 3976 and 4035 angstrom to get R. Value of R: 0.94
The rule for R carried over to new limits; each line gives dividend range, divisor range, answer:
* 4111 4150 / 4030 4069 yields 0.97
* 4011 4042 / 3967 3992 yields 1.29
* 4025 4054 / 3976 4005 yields 1.03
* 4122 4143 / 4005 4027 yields 0.95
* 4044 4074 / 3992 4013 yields 0.98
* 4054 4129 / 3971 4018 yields 1.02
